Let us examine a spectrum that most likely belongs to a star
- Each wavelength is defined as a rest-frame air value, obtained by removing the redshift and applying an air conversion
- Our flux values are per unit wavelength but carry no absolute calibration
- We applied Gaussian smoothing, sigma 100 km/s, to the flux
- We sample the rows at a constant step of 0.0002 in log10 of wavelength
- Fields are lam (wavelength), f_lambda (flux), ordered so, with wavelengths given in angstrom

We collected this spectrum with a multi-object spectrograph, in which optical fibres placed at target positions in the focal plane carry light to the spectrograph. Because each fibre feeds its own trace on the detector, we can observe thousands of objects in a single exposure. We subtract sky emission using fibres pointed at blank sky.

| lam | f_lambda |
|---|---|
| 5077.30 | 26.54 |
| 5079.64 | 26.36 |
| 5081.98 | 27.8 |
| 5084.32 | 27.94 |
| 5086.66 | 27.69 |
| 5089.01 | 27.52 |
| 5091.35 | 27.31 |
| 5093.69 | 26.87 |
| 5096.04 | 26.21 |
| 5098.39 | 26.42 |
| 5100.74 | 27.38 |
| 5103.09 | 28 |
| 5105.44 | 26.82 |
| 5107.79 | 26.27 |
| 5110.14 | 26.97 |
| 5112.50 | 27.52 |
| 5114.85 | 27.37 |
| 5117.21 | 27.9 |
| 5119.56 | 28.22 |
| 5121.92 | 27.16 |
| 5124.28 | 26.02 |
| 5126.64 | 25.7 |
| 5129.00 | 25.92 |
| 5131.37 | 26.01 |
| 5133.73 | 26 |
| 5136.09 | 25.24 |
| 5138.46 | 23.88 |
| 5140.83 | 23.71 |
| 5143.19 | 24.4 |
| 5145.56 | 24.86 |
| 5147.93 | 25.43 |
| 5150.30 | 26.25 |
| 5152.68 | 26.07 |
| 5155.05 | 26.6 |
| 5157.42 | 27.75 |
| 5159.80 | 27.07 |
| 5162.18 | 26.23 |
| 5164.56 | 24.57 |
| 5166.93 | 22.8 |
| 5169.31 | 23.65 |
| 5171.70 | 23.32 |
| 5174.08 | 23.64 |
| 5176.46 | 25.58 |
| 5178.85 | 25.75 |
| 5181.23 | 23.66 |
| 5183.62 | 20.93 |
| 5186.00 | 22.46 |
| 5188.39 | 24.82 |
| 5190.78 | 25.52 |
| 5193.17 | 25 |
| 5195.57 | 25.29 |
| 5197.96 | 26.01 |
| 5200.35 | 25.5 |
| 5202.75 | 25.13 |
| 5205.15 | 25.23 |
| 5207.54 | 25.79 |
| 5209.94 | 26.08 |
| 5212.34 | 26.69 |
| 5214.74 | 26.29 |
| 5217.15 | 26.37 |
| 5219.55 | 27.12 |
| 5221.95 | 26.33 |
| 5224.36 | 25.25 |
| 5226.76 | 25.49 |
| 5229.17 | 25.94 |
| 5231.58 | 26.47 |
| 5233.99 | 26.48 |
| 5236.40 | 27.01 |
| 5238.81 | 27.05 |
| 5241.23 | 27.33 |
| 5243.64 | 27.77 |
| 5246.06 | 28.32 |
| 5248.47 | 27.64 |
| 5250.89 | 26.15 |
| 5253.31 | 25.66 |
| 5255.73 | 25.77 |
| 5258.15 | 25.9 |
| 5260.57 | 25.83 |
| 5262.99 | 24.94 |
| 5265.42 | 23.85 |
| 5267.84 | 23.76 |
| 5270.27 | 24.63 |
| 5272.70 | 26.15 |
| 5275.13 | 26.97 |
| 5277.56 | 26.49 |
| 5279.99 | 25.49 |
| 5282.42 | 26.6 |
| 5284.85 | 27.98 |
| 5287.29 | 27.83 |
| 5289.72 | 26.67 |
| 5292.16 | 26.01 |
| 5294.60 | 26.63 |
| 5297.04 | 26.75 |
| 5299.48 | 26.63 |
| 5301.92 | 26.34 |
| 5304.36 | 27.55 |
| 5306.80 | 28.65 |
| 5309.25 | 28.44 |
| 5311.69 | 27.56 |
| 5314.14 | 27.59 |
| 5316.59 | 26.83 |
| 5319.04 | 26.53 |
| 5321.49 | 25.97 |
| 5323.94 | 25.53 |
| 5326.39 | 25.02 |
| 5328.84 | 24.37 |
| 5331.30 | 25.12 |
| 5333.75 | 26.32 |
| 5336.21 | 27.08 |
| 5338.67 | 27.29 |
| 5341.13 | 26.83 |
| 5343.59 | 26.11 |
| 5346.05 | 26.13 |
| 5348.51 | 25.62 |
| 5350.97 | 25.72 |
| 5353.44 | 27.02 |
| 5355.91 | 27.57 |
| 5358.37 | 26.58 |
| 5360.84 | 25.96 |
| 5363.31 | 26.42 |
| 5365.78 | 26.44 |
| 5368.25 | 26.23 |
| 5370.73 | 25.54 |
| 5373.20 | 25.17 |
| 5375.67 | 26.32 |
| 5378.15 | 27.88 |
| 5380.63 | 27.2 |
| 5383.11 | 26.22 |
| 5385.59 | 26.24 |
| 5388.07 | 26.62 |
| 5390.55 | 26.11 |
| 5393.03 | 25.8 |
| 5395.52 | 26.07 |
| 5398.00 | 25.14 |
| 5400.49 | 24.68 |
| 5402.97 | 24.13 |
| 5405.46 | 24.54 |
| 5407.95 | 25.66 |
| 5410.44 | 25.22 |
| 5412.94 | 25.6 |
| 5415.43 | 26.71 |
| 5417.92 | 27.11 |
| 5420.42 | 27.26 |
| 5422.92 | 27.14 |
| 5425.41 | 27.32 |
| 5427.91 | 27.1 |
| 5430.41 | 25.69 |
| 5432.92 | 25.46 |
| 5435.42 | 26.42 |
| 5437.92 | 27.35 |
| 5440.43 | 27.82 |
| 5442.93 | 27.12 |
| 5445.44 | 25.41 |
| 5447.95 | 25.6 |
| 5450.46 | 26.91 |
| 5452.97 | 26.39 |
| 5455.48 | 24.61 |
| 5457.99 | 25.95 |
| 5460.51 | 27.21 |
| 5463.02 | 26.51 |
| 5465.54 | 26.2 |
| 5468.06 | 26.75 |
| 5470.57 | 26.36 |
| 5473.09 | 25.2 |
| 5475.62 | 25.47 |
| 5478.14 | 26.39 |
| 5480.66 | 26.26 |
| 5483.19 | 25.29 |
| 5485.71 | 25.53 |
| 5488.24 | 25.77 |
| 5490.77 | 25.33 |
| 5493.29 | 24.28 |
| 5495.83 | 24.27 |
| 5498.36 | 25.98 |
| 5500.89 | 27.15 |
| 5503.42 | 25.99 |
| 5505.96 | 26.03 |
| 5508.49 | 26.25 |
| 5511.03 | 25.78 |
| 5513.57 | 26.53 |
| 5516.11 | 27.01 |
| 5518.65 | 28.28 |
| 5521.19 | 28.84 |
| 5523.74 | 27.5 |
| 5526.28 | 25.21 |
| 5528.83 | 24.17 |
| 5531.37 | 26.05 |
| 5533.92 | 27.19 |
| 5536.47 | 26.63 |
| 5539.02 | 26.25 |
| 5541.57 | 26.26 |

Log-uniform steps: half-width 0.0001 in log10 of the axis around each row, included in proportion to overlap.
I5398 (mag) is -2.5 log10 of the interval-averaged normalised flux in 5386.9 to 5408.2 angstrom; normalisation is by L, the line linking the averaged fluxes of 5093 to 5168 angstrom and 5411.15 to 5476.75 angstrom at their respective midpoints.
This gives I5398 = 0.04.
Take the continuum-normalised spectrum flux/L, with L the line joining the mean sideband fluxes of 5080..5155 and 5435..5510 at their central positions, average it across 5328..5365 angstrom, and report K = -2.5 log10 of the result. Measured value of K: -0.004 mag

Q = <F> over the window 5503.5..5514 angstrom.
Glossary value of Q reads 26.1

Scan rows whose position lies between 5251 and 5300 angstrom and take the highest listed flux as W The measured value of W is 27.98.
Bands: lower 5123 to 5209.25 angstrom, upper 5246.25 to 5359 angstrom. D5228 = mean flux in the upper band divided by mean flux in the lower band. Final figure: 1.05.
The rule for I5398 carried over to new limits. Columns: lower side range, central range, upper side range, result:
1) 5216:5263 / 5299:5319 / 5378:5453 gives -0.04 mag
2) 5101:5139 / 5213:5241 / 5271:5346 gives 0.01 mag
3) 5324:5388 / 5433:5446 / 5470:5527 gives -0.02 mag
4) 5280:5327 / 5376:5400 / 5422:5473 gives 0.01 mag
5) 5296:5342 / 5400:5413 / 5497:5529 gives 0.07 mag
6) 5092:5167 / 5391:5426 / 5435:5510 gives 0.01 mag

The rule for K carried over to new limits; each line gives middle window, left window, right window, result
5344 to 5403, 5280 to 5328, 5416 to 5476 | 0.02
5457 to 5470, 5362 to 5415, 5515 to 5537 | -0.01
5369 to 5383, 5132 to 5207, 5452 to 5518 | -0.03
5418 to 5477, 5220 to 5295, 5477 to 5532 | -0.01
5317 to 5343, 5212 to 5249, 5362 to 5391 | 0.02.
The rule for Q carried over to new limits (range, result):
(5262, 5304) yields 26.1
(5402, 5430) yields 26.2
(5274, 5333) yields 26.6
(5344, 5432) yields 26.2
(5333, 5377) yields 26.4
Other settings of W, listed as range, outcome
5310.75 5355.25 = 27.59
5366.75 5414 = 27.88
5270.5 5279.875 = 26.97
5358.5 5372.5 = 26.44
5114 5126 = 28.22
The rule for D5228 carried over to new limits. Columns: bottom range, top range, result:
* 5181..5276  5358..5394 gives 1.02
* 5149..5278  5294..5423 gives 1.03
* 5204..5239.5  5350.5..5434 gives 1.00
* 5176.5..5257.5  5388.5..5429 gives 1.01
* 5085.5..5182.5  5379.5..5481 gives 1.01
